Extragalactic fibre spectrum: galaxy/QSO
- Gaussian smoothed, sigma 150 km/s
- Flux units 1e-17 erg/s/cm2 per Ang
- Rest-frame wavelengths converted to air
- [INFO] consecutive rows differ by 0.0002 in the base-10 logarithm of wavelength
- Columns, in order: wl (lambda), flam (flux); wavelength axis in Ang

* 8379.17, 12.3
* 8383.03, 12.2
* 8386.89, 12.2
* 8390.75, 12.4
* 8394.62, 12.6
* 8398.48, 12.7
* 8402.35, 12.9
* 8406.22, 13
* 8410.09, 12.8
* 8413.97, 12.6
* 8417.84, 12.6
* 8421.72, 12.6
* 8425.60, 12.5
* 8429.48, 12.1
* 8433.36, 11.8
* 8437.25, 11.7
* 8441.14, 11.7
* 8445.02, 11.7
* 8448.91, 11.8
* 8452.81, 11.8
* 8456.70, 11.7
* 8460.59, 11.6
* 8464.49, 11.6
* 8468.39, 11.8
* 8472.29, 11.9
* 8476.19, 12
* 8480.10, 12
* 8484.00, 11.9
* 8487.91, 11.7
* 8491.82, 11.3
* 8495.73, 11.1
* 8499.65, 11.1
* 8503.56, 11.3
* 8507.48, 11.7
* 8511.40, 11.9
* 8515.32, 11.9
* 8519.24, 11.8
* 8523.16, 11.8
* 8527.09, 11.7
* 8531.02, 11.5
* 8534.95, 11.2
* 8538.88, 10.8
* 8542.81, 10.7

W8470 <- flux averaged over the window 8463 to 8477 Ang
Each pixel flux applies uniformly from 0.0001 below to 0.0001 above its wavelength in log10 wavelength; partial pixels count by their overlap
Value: 11.8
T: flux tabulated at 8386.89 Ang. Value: 12.2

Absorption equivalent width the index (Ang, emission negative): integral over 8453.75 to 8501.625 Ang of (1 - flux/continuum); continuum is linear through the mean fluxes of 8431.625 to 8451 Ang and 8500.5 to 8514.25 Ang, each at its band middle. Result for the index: 0.1 Ang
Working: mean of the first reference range 11.7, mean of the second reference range 11.6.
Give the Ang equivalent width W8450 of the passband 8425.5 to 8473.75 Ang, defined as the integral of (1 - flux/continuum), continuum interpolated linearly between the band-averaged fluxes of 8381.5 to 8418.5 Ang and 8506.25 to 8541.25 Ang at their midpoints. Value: 1.6 Ang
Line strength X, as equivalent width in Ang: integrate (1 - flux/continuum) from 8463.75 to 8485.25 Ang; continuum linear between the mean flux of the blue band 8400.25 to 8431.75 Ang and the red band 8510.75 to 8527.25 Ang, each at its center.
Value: 0.5 Ang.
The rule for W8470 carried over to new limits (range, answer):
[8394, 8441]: 12.5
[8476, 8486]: 12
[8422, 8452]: 11.9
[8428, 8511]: 11.7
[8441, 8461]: 11.7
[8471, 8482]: 12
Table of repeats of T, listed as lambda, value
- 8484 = 11.9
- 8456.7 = 11.7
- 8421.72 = 12.6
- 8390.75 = 12.4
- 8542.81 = 10.7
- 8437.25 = 11.7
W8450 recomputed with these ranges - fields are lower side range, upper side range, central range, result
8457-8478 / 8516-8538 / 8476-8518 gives 0.23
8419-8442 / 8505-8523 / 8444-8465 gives 0.54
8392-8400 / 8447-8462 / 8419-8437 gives -0.11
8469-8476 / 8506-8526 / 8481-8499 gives 0.57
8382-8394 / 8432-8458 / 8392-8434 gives -1.83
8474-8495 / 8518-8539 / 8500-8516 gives -0.01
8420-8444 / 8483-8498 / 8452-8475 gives -0.01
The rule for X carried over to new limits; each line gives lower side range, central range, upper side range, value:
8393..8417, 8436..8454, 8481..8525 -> 0.8 Ang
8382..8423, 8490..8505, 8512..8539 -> 0.8 Ang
